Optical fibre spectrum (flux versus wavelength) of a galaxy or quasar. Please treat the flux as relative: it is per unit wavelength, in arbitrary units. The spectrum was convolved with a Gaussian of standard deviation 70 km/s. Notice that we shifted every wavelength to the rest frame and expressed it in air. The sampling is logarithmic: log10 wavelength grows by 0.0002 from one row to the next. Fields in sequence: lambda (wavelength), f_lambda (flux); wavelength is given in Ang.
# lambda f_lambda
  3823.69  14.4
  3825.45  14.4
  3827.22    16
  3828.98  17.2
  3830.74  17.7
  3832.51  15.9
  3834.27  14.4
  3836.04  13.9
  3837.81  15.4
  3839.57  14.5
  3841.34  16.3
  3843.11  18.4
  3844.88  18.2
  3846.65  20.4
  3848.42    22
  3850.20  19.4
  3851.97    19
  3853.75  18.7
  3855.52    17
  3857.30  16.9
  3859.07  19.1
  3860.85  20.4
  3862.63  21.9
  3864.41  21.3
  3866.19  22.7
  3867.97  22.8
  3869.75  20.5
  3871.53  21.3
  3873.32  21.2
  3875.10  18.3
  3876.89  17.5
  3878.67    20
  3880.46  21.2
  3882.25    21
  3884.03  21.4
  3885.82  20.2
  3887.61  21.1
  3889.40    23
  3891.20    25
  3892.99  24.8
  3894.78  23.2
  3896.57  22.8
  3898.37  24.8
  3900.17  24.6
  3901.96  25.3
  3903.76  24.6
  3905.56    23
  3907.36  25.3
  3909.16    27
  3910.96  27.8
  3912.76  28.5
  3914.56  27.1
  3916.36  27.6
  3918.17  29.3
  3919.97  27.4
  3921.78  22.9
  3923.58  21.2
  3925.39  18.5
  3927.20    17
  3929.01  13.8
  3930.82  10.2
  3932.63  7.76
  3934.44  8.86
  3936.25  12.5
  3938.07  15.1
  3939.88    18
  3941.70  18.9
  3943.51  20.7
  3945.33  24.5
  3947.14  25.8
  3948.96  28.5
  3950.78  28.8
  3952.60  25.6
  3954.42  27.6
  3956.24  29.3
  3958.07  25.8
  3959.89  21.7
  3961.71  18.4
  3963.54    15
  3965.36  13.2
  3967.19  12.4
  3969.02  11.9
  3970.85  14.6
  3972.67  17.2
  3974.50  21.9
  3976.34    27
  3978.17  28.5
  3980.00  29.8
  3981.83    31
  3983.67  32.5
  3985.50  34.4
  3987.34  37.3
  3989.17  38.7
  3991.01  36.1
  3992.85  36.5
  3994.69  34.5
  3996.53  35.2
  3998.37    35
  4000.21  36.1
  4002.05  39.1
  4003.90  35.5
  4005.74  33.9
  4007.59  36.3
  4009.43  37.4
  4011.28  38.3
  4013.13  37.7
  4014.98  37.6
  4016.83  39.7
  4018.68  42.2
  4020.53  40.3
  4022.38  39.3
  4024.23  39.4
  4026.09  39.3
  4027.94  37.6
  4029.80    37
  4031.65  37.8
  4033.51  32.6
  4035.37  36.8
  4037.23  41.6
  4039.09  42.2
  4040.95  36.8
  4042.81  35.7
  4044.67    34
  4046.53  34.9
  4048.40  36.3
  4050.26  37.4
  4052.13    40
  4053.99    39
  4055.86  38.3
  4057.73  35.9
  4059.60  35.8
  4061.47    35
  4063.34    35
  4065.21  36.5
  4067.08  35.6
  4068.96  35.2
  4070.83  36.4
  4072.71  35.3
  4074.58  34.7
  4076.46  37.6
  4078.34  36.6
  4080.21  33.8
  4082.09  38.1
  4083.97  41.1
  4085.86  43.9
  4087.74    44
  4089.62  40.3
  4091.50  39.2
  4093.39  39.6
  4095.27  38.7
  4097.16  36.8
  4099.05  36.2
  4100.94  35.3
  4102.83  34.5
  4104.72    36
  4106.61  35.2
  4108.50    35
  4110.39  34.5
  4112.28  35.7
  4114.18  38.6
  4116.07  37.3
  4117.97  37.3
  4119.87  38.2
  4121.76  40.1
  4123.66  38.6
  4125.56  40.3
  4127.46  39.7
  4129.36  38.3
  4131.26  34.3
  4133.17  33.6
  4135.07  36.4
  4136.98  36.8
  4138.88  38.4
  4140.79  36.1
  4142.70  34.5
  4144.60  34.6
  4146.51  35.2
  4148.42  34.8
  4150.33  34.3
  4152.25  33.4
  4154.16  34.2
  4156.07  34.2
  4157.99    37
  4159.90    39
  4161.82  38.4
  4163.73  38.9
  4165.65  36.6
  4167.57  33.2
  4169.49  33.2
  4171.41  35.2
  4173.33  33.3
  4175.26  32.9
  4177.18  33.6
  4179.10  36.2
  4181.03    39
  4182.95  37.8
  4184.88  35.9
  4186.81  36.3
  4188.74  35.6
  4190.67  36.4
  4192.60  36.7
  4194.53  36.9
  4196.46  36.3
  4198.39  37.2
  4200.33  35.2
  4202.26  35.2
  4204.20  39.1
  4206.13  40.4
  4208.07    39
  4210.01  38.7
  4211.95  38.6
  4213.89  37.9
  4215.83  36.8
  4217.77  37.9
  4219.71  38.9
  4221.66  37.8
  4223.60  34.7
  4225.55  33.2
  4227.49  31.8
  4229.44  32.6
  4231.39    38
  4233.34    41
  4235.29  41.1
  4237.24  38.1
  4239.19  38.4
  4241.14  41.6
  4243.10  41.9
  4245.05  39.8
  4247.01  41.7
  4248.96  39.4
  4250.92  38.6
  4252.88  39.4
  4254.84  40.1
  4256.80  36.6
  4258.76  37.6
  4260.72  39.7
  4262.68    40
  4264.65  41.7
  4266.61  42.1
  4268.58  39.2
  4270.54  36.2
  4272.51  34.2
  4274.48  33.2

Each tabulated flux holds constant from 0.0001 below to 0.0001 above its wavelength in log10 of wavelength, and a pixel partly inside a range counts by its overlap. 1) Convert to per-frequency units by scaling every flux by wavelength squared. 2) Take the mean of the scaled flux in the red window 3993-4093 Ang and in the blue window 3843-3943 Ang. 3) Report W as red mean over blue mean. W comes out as 1.94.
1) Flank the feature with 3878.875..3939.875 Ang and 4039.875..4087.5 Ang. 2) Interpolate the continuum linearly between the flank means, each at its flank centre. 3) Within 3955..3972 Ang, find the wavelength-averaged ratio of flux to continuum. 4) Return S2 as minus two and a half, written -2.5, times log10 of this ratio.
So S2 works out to 0.42 mag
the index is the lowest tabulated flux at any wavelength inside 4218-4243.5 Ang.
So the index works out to 31.8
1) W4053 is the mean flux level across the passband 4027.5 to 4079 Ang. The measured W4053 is 36.7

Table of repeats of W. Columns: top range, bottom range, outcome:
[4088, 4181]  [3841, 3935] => 1.94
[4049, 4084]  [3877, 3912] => 1.71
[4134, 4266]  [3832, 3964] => 2.05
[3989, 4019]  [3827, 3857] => 2.31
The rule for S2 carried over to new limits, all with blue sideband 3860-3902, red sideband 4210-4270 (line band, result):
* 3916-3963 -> 0.18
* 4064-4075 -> -0.17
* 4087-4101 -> -0.22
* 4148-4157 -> 0.01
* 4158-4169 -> -0.06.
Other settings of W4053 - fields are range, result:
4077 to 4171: 36.9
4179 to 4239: 37.1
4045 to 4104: 37.3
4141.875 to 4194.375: 35.6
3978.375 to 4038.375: 36.7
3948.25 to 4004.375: 27.7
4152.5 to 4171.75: 35.9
